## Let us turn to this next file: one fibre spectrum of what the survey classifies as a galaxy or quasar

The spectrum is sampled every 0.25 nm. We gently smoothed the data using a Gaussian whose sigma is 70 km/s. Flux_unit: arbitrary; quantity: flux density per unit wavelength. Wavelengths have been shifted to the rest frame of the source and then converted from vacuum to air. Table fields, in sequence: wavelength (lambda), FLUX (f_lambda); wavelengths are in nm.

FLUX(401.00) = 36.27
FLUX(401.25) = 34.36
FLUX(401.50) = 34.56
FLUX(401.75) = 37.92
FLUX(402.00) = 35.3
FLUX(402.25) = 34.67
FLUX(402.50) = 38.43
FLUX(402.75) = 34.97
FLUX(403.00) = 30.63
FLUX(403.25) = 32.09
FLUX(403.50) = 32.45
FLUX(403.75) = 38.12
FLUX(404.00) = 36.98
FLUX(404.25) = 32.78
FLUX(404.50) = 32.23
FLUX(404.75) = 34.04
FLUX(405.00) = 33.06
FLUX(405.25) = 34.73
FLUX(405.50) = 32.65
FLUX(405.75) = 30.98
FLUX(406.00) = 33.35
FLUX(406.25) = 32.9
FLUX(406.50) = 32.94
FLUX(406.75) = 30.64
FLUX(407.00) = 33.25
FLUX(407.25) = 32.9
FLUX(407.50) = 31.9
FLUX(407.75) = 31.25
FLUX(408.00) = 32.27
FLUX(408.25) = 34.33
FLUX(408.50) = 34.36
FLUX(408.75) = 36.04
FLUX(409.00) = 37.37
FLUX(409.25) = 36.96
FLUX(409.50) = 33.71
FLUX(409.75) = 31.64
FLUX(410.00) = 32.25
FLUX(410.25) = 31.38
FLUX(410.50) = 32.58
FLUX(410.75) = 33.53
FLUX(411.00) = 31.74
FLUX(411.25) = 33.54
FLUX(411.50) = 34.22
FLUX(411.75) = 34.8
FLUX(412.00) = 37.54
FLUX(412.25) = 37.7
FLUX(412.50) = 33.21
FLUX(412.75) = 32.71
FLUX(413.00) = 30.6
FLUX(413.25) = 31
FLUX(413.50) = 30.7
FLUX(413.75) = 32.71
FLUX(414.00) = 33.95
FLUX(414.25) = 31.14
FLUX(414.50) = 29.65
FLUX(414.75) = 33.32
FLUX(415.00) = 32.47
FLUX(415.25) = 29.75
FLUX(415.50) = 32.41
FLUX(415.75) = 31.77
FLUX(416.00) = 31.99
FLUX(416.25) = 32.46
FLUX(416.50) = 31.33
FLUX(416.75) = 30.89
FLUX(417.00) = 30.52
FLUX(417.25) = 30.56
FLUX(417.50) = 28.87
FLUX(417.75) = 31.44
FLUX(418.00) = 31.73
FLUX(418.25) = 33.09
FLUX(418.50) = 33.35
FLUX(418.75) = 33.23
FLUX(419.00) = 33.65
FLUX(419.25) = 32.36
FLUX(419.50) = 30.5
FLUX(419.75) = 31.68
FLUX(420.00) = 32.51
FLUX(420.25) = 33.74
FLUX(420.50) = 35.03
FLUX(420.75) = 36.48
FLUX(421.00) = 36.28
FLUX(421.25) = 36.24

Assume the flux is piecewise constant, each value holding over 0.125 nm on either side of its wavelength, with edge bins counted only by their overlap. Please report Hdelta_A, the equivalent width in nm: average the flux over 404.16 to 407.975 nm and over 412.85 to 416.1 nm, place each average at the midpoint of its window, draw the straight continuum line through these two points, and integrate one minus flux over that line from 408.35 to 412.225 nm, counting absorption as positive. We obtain -0.25 nm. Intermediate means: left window 32.6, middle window 34.2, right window 31.7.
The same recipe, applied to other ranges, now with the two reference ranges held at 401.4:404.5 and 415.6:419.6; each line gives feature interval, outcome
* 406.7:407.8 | 0.06 nm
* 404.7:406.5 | 0.06 nm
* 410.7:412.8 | -0.09 nm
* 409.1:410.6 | 0.01 nm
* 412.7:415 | 0.05 nm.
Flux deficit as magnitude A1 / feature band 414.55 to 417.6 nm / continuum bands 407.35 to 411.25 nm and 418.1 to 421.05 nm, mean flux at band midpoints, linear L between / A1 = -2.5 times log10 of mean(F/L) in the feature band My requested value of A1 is 0.07 mag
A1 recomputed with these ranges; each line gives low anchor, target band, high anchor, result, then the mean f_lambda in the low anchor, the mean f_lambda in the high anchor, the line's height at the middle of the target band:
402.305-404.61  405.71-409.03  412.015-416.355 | 0.016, 34.3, 32.3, 33.6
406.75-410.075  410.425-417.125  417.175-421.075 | 0.022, 33.6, 32.8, 33.2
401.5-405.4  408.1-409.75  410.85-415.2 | -0.047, 34.5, 32.9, 33.6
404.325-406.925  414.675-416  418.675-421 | 0.044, 32.8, 33.4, 33.2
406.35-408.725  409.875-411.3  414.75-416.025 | -0.001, 32.8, 31.8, 32.4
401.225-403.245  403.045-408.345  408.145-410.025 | 0.056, 35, 34.7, 34.8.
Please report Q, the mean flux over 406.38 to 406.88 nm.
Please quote 31.8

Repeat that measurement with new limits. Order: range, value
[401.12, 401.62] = 34.5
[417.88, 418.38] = 32.4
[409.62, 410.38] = 31.8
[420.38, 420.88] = 35.8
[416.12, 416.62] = 31.9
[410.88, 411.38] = 32.7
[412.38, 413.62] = 31.6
